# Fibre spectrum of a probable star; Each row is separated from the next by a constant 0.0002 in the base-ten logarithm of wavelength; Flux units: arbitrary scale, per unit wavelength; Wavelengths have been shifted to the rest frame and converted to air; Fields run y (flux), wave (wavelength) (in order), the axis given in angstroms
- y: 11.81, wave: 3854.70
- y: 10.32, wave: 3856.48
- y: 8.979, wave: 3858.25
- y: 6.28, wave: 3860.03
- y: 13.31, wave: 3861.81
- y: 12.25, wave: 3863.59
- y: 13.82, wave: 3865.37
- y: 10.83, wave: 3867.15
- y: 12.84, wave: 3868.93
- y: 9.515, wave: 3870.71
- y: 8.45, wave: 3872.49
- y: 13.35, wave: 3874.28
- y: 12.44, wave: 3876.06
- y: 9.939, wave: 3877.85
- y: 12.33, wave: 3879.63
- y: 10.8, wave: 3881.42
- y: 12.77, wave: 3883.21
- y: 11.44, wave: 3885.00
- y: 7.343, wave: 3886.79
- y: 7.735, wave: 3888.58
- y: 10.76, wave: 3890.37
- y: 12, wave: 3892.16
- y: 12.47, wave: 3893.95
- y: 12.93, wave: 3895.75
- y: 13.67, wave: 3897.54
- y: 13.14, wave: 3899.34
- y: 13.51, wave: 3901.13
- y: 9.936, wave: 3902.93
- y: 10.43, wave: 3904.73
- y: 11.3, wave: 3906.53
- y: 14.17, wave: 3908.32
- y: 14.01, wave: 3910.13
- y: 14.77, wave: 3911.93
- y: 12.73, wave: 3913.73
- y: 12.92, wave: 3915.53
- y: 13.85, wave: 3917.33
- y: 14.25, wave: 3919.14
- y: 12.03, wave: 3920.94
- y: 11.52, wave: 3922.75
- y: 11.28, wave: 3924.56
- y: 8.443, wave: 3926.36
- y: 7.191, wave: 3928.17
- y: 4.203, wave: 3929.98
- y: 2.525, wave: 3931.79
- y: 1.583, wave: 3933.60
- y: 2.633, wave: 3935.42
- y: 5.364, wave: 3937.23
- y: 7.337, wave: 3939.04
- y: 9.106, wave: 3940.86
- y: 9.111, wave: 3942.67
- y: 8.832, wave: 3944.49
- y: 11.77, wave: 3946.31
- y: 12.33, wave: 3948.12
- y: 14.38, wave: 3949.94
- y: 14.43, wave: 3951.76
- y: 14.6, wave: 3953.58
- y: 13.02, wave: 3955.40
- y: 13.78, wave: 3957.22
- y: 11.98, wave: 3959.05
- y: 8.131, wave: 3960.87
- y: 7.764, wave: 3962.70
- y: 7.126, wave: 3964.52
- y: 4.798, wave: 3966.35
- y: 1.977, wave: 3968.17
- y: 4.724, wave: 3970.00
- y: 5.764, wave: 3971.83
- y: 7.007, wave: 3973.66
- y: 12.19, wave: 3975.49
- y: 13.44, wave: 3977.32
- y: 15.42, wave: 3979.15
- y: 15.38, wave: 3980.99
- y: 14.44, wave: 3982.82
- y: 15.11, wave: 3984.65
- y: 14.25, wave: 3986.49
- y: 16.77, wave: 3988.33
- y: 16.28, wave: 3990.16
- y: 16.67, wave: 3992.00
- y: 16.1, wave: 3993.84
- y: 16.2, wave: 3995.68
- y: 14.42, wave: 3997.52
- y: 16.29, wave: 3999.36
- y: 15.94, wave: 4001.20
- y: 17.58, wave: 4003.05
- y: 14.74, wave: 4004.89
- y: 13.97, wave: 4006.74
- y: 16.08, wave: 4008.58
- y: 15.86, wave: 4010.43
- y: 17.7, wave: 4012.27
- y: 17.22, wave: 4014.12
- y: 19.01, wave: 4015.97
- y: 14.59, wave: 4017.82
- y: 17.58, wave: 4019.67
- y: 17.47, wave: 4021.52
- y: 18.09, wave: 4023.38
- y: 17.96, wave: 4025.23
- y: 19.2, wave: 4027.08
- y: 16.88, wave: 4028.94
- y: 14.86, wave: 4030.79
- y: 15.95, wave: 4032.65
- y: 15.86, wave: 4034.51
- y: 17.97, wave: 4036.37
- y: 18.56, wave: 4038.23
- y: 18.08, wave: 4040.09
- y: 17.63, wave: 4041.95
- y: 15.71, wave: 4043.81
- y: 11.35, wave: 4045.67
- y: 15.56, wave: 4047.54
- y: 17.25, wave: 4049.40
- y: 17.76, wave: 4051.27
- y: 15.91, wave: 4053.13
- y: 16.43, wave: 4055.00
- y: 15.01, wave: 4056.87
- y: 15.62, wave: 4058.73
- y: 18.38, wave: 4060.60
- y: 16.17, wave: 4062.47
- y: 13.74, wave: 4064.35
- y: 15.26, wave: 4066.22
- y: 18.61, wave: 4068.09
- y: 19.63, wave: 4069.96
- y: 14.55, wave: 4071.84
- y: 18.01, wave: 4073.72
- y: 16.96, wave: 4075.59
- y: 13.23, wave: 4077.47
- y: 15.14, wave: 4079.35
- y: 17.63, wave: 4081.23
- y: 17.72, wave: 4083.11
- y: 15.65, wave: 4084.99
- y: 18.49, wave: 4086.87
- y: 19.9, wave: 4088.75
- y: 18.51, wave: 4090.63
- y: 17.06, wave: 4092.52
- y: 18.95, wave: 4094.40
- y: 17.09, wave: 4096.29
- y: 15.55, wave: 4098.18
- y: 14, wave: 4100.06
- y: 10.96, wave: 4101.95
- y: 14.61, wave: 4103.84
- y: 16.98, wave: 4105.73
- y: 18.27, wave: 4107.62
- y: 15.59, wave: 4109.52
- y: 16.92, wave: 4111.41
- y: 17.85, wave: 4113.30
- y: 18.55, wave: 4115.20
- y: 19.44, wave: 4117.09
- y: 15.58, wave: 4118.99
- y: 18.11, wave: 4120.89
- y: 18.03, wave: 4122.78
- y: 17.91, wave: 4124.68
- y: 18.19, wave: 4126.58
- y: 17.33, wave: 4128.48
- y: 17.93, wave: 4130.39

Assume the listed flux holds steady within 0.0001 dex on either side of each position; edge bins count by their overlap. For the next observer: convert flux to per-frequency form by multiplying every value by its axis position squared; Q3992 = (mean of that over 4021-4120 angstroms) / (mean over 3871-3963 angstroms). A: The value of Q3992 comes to 1.68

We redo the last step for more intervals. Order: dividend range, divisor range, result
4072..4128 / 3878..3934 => 1.70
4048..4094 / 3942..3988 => 1.62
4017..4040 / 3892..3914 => 1.43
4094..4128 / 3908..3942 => 1.97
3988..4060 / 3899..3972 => 1.75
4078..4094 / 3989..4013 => 1.14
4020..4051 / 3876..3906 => 1.59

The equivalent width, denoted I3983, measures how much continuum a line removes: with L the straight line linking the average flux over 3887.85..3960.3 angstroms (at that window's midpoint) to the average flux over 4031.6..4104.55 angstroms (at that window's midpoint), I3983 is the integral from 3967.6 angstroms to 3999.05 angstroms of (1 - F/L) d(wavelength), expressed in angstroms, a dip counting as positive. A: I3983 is 0.70 angstroms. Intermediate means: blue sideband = 10.8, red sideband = 16.4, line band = 12.9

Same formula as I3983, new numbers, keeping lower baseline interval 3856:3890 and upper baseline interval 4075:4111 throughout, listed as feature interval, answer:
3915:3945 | 9.6 angstroms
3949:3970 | 4.9 angstroms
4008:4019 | -1.8 angstroms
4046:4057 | -0.6 angstroms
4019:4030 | -2.4 angstroms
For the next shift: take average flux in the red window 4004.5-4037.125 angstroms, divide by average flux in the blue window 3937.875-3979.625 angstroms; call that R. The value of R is 1.70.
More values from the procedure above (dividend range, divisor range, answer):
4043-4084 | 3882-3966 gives 1.53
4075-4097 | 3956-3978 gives 2.09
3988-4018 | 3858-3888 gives 1.48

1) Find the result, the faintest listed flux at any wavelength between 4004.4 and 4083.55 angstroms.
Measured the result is 11.35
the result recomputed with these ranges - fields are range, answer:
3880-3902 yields 7.343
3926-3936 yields 1.583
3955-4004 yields 1.977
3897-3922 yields 9.936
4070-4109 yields 10.96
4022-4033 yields 14.86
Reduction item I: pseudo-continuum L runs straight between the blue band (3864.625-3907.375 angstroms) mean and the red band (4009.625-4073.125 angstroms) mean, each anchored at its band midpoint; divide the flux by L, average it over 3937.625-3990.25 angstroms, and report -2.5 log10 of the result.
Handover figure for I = 0.27 mag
